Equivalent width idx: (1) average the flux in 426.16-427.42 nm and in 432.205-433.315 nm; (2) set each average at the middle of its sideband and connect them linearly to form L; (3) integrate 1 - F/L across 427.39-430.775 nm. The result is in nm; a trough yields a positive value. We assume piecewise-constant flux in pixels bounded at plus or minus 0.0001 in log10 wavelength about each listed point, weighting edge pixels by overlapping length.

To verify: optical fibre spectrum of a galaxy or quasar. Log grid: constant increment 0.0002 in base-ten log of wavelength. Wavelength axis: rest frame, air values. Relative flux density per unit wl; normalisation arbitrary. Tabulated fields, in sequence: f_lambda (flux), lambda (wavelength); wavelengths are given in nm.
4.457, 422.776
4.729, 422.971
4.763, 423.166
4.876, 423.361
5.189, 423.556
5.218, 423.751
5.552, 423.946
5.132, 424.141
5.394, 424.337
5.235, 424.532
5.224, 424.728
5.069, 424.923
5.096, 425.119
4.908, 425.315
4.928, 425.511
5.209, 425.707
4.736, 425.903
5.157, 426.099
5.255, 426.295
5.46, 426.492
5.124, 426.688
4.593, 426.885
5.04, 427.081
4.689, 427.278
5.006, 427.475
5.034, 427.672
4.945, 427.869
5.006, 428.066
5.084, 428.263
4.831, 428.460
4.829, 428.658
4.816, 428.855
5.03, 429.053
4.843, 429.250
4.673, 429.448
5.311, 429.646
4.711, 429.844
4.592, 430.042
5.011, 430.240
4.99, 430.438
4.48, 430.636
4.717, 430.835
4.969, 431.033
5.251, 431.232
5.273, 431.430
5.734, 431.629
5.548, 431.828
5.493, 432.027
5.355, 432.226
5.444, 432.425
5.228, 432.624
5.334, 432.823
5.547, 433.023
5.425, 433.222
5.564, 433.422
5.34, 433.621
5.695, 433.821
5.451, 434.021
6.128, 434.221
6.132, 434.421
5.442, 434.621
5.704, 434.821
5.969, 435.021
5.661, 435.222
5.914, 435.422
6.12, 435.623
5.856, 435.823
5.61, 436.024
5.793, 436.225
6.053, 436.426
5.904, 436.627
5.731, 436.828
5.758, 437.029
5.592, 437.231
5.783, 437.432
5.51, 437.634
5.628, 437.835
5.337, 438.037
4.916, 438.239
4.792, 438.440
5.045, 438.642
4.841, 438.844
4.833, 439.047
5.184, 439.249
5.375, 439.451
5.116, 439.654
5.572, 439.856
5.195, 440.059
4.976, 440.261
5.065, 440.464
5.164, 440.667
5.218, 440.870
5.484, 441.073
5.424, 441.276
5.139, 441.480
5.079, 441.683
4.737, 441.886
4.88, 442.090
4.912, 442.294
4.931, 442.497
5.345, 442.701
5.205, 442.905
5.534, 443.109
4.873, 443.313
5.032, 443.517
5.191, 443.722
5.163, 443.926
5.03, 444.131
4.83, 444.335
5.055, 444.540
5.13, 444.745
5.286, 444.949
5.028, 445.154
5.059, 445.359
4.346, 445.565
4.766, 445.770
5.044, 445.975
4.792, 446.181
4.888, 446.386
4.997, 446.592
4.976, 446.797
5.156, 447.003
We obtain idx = 0.18 nm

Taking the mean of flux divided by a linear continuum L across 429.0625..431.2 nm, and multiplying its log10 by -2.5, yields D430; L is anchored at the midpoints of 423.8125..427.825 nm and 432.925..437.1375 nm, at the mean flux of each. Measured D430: 0.12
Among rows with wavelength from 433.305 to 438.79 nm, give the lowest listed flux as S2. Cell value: 4.792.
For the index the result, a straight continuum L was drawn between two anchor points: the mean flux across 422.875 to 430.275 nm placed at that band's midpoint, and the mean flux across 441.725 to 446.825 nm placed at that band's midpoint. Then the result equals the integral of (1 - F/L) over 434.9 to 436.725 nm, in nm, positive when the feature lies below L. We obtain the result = -0.32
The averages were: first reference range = 5.01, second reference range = 5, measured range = 5.87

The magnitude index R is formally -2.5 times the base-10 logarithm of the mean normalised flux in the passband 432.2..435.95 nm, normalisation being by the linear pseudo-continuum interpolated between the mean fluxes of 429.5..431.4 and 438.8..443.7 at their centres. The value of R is -0.138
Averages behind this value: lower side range 4.9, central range 5.65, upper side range 5.13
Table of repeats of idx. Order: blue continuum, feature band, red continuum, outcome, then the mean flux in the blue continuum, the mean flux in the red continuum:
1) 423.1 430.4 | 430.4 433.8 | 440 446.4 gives -0.177 nm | 5.02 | 5.06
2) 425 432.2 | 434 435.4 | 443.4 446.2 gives -0.226 nm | 5.01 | 4.99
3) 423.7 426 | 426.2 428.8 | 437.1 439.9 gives 0.087 nm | 5.14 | 5.25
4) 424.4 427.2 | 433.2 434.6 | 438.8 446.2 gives -0.165 nm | 5.08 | 5.08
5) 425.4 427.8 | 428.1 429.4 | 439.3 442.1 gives 0.036 nm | 5.02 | 5.18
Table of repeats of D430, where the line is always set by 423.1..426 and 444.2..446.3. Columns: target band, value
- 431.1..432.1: -0.08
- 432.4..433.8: -0.08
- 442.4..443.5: -0.05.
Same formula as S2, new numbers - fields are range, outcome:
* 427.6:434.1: 4.48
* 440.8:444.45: 4.737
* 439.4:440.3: 4.976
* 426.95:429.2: 4.689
